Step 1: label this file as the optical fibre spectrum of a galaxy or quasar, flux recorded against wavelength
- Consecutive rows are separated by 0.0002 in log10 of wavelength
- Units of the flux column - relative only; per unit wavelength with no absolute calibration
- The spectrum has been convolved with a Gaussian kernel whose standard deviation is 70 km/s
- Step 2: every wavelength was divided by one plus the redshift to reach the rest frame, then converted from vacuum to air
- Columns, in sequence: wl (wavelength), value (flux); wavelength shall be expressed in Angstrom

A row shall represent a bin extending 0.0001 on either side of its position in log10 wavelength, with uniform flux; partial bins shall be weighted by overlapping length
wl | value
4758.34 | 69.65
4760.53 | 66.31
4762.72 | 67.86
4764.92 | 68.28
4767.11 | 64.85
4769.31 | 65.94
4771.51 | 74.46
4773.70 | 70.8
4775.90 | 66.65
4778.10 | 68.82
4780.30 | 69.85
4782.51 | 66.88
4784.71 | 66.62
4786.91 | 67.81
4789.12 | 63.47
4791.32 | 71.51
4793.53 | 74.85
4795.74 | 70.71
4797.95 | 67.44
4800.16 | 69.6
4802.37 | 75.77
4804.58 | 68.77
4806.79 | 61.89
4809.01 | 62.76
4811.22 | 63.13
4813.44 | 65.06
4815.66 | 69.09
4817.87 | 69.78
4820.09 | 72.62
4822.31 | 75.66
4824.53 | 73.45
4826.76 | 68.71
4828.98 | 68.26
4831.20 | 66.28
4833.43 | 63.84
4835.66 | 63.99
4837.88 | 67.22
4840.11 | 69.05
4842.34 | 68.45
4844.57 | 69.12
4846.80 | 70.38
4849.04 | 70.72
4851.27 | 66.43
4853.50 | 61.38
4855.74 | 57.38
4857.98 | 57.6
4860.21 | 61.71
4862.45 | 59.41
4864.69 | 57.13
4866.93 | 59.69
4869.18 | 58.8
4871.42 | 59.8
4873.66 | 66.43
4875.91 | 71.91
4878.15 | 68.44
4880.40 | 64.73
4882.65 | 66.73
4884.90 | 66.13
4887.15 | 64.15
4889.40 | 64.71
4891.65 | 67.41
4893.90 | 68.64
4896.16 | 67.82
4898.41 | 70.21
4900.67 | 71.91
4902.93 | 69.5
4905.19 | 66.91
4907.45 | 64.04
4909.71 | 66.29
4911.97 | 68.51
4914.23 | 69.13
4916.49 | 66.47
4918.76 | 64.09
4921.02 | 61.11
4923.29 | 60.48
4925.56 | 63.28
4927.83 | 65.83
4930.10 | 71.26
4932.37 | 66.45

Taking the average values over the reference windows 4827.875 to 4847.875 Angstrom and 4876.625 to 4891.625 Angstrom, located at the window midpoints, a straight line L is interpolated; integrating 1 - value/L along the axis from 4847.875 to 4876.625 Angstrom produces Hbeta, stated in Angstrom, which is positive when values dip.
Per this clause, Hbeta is 2.0 Angstrom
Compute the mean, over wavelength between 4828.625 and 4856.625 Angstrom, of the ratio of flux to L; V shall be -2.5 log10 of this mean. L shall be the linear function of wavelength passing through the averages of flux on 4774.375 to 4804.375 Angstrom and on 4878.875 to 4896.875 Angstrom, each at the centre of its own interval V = 0.02 mag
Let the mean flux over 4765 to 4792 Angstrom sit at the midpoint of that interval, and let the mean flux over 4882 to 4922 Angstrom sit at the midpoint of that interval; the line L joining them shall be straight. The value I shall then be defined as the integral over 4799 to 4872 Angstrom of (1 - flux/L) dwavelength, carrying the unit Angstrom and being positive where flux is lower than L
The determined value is 1.8 Angstrom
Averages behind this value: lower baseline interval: 68.1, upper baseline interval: 66.9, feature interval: 65.9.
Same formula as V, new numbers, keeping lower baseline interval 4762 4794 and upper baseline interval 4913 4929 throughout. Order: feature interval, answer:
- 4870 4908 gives -0.03 mag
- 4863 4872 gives 0.12 mag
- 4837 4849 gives -0.04 mag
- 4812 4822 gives -0.03 mag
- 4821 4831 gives -0.06 mag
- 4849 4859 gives 0.07 mag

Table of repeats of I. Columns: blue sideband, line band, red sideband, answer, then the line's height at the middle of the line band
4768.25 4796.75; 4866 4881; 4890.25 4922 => 0.77 Angstrom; 67.8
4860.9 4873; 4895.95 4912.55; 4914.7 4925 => -1.58 Angstrom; 62.2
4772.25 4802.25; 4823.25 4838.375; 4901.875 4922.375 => 0.14 Angstrom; 68.1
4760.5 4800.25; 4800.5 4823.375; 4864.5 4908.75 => -0.23 Angstrom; 67.8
